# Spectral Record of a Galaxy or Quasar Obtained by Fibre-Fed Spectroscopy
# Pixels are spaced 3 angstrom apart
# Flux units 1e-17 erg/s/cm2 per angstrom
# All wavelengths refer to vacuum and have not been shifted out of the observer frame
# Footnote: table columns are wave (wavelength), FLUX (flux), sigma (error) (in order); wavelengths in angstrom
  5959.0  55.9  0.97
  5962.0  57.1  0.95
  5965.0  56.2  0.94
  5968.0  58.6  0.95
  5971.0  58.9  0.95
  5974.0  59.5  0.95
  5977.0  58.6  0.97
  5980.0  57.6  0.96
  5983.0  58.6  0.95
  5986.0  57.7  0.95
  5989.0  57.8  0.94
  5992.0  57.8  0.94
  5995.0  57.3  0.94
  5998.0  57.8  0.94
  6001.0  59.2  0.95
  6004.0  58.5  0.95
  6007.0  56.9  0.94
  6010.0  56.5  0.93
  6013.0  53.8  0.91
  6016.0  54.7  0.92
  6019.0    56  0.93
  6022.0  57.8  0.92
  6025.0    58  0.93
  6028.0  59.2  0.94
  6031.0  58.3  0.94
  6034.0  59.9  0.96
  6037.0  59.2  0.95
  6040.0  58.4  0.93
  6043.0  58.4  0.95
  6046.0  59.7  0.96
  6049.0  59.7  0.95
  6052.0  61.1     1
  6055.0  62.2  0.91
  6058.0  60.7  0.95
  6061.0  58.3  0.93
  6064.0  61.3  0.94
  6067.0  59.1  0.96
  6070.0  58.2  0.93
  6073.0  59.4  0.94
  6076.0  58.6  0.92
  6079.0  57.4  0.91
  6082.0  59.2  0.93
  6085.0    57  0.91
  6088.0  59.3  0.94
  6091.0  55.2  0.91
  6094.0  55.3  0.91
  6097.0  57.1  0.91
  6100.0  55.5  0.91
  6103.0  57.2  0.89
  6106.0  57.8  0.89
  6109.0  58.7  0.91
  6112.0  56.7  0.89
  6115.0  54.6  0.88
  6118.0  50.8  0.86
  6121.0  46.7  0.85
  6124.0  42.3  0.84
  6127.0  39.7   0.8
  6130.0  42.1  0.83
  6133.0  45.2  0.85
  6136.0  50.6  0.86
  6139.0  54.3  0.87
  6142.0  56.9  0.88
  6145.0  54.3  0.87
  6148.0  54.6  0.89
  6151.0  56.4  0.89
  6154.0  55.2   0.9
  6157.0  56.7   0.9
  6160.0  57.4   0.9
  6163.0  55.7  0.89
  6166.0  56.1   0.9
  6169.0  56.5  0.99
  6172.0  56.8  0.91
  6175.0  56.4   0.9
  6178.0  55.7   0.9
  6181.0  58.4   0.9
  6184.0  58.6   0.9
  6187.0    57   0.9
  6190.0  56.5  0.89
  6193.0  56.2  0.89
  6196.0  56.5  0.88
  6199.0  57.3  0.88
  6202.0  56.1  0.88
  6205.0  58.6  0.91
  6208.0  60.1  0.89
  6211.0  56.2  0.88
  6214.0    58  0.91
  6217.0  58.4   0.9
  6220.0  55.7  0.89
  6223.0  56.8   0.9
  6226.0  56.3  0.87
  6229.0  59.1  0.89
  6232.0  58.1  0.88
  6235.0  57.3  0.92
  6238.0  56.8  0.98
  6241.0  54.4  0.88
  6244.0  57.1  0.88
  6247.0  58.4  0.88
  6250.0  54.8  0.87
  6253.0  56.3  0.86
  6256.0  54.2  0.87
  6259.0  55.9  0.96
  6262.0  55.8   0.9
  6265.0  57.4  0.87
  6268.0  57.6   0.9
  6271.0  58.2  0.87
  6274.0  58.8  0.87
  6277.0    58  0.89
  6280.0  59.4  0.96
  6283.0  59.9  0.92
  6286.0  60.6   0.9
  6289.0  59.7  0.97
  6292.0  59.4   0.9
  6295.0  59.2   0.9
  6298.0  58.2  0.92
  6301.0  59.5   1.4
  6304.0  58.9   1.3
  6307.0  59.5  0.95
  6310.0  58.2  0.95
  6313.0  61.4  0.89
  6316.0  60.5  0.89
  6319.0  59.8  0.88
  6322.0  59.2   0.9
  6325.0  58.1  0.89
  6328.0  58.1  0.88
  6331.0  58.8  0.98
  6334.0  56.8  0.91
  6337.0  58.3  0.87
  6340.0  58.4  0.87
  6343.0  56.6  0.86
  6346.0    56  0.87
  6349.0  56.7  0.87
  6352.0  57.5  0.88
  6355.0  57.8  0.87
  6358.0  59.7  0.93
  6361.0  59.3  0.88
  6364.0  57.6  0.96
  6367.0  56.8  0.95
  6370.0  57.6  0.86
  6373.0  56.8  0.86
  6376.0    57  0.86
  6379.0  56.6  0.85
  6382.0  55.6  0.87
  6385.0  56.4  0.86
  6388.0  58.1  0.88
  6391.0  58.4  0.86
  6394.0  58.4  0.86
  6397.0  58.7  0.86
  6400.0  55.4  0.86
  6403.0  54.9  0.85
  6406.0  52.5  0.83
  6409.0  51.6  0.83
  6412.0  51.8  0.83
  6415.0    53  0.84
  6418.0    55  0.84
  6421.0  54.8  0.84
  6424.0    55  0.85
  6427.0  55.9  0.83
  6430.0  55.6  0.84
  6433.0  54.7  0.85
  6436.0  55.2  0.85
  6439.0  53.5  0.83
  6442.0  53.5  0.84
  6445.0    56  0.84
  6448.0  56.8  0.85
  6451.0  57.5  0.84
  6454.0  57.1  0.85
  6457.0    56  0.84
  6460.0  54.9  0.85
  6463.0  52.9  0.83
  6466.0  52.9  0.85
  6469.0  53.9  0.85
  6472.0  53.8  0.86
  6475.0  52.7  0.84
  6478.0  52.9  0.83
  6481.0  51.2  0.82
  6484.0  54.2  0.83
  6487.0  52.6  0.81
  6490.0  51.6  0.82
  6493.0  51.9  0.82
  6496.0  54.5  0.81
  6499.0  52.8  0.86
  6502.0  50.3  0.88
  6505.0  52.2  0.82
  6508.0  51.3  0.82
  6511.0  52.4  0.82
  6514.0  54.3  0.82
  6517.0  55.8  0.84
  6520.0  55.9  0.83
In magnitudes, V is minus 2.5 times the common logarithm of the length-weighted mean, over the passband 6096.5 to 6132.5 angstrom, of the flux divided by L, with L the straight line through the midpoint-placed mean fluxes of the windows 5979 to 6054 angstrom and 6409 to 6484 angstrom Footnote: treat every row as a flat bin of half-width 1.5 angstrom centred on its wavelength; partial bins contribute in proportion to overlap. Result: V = 0.119 mag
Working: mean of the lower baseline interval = 58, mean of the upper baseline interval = 54.4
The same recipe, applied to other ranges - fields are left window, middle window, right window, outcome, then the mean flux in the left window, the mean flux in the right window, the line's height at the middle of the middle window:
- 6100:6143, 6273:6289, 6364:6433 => -0.11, 51.1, 55.7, 53.8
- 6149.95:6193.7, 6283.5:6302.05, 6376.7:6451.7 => -0.06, 56.7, 55.4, 56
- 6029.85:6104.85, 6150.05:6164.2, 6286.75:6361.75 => 0.04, 58.6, 58.6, 58.6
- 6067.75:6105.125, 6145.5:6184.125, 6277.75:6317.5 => 0.04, 57.5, 59.5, 58.2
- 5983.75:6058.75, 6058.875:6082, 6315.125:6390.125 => -0.01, 58.2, 57.7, 58.2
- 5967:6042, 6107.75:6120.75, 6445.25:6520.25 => 0.05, 57.9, 53.7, 56.9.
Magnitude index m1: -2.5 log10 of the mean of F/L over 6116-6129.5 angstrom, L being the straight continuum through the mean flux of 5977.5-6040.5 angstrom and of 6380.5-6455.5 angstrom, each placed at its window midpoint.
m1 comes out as 0.257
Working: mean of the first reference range 57.7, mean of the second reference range 55.4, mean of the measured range 45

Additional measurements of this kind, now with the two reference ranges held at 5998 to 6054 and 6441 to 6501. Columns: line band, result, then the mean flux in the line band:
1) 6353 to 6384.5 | -0.05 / 57.4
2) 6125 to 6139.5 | 0.24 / 45.7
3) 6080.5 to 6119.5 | 0.02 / 56.5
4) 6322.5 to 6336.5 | -0.05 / 58.1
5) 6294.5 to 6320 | -0.08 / 59.5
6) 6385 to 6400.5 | -0.06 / 57.8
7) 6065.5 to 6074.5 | -0.02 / 58.9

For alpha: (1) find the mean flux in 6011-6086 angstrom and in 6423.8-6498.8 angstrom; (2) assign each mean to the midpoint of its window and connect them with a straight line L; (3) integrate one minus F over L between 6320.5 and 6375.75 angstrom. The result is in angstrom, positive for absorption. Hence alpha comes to -2.3 angstrom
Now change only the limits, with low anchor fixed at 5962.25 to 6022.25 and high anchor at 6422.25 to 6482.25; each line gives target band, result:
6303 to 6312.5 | -0.6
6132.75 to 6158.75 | 1.0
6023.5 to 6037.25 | -0.4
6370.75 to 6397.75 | -1.1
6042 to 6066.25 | -1.3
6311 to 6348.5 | -2.1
